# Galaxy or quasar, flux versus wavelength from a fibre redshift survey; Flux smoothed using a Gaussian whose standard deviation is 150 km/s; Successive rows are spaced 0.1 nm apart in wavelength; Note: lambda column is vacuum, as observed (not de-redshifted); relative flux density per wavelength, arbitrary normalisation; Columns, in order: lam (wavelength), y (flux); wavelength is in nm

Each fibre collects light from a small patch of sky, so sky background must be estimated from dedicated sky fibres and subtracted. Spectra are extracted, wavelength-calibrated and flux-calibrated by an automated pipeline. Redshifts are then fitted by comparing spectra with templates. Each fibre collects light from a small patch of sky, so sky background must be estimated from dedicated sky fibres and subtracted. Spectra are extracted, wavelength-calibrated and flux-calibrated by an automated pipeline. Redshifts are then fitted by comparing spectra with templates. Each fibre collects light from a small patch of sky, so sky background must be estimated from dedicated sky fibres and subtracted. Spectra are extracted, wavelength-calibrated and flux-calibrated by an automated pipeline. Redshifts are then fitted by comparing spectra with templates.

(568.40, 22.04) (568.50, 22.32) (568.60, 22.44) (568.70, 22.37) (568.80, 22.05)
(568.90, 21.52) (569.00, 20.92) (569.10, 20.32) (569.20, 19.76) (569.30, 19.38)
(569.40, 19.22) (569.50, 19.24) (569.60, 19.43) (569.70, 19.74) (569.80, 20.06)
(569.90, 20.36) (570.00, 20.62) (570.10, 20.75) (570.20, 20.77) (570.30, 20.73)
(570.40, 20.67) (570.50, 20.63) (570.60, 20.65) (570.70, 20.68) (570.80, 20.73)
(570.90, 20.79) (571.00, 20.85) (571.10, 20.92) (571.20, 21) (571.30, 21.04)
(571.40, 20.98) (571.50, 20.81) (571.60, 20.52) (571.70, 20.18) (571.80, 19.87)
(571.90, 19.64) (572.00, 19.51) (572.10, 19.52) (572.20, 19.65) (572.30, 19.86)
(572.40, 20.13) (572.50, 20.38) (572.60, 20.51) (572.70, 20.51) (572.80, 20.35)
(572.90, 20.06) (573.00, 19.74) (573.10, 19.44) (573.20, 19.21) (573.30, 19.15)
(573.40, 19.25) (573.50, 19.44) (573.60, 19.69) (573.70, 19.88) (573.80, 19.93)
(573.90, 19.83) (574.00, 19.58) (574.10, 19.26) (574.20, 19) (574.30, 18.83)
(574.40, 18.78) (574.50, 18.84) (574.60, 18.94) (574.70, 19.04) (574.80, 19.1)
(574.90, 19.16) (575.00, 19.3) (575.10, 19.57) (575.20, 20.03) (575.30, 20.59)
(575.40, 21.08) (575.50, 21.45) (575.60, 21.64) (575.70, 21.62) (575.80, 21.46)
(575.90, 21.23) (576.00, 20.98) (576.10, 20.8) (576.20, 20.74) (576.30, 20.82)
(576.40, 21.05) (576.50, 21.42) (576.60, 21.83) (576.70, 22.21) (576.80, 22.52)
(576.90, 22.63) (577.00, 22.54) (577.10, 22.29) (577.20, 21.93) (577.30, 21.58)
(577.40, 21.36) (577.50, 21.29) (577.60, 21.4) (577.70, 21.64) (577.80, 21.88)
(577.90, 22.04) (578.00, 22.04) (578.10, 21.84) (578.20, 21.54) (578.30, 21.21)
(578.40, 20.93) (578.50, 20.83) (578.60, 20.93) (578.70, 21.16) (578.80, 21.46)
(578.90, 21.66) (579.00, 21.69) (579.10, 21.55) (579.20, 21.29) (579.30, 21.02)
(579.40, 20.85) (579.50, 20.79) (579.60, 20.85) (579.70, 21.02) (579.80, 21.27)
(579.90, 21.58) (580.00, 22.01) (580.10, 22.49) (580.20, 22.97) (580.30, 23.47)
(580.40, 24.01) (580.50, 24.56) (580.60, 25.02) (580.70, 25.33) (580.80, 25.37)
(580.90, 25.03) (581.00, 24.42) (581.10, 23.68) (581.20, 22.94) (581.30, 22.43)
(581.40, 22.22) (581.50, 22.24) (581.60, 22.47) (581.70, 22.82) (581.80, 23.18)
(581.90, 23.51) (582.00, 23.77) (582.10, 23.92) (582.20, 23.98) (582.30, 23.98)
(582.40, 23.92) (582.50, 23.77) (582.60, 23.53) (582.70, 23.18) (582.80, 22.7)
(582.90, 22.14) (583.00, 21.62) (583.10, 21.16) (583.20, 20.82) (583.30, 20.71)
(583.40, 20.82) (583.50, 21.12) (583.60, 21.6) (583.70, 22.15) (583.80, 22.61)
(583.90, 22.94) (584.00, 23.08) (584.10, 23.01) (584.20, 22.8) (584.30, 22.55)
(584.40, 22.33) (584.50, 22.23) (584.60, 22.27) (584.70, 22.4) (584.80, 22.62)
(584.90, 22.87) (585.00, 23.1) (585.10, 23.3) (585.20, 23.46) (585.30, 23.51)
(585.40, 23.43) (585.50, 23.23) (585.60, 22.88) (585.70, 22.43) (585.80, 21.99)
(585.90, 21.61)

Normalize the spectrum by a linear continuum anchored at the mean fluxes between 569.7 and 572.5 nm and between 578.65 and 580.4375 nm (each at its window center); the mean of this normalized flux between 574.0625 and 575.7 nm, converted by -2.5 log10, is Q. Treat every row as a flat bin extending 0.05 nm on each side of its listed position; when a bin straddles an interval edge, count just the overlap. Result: 0.07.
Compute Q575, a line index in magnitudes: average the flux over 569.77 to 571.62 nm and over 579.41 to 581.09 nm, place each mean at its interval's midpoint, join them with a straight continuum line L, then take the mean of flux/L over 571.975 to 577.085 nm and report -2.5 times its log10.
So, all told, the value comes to 0.07 mag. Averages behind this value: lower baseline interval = 20.7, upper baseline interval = 23.1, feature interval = 20.3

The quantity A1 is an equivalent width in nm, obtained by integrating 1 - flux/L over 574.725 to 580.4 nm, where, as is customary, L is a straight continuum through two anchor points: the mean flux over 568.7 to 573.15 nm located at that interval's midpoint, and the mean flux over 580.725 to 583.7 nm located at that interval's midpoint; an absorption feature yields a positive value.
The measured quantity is 0.12 nm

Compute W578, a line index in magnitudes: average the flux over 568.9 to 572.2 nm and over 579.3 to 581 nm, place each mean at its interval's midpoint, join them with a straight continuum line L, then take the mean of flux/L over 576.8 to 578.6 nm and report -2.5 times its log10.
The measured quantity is 0.03 mag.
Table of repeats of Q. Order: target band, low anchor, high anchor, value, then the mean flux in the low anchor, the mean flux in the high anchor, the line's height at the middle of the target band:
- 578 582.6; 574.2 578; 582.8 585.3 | -0.05 mag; 20.9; 22.3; 21.6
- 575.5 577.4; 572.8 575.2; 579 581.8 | -0.05 mag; 19.4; 22.7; 20.7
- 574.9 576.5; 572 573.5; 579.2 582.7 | 0.01 mag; 19.8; 23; 21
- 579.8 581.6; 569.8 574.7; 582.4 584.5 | -0.08 mag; 20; 22.3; 21.7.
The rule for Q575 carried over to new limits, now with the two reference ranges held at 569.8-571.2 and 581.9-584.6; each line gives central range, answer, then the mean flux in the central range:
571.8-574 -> 0.07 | 19.8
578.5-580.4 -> 0.02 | 21.6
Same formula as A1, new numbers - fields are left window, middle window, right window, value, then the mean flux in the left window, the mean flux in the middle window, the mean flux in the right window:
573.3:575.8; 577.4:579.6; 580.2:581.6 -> 0.089 nm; 19.8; 21.4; 23.8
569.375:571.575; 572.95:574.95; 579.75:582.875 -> 0.198 nm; 20.5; 19.3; 23.4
